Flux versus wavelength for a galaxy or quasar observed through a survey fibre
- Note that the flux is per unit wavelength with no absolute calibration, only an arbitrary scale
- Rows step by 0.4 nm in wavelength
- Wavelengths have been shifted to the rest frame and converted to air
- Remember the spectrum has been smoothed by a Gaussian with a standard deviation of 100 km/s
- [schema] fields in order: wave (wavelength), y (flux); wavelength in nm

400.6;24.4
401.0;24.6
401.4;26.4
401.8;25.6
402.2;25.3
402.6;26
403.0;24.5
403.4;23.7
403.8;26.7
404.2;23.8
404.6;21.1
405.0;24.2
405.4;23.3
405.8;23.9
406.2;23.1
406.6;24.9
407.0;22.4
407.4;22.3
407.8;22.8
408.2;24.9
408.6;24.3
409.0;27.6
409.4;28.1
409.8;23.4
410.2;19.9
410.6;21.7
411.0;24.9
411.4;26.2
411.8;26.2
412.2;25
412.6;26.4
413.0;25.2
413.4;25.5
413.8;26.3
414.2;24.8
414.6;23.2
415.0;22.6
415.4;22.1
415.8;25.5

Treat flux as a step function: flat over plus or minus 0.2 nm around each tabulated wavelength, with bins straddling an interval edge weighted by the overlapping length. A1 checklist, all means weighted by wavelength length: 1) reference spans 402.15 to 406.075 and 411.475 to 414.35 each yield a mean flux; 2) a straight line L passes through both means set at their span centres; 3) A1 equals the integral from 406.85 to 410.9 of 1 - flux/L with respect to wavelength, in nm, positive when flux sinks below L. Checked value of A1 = 0.19 nm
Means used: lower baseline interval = 24.2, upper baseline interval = 25.7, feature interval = 23.8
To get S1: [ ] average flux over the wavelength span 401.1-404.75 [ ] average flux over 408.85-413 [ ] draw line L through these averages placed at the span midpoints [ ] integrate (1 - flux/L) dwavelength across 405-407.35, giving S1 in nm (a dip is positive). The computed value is 0.129 nm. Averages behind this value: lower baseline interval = 24.8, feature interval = 23.5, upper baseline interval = 24.9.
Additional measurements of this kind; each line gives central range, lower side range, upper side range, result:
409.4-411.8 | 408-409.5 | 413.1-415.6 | 0.147 nm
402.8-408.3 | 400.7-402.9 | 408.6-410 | 0.450 nm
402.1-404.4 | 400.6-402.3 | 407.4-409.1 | 0.012 nm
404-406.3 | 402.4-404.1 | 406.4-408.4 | 0.106 nm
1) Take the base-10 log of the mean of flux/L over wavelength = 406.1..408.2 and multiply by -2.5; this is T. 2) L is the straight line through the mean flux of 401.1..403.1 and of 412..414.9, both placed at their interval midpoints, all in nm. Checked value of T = 0.09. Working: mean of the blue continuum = 25.6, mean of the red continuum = 25.1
